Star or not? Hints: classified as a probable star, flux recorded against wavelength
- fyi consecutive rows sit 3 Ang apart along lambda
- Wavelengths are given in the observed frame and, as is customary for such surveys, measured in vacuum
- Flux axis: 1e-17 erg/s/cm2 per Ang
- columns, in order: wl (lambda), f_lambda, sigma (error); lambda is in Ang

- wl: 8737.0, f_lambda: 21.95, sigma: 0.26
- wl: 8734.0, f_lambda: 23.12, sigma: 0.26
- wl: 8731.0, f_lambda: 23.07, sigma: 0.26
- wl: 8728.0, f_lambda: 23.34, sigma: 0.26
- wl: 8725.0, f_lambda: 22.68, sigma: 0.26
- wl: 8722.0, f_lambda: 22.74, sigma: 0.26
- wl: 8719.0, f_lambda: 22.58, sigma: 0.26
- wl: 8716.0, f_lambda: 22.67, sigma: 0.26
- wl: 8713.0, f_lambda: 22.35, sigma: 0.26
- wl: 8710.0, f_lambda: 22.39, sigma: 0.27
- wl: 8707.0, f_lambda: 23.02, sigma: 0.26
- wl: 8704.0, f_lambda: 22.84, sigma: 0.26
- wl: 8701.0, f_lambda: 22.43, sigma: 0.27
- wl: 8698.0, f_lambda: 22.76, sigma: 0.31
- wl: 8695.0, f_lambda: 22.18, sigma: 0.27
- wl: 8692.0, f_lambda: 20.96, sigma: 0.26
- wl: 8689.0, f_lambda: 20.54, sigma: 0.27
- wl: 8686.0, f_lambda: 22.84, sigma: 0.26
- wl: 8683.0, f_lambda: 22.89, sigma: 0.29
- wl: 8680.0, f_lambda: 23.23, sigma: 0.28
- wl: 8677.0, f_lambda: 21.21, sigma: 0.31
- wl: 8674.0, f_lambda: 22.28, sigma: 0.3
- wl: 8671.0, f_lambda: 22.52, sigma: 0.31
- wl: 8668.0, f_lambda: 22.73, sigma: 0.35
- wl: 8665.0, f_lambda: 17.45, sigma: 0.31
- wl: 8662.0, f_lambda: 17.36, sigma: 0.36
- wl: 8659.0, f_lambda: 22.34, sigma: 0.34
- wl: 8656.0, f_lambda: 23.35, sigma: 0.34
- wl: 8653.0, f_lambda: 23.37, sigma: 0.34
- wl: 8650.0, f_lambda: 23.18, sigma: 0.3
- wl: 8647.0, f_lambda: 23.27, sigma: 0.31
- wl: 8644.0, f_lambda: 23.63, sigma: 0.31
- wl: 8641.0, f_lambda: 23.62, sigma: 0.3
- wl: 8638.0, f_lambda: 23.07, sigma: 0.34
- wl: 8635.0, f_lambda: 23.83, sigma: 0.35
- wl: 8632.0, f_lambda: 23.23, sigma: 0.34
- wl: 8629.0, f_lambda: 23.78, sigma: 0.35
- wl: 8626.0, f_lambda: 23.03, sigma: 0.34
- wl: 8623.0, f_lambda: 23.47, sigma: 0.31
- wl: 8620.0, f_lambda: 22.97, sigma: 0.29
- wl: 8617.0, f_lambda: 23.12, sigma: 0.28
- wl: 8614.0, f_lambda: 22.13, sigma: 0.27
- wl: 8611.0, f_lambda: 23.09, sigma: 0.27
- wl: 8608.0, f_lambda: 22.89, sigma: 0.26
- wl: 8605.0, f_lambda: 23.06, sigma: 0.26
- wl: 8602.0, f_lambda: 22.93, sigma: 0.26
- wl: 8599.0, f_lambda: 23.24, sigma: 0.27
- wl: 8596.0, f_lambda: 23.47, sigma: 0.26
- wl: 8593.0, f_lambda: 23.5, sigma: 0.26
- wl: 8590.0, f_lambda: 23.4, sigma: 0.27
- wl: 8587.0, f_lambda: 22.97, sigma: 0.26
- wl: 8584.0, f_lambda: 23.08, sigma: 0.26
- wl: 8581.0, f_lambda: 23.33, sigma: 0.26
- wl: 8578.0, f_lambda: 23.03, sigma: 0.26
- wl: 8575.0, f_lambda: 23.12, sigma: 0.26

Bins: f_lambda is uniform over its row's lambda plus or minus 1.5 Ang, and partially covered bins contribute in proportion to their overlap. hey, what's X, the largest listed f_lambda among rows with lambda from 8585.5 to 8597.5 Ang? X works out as 23.5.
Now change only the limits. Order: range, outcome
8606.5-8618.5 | 23.12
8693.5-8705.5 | 22.84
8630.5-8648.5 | 23.83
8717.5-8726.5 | 22.74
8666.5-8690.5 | 23.23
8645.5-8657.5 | 23.37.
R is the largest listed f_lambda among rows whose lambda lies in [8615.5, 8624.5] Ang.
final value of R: 23.47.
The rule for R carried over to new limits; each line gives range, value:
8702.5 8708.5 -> 23.02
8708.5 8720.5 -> 22.67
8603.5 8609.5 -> 23.06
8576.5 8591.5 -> 23.4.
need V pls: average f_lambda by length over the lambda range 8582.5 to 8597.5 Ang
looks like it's 23.3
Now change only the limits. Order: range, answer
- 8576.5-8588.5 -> 23.1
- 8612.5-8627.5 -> 22.9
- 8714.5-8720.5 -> 22.6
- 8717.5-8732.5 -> 22.9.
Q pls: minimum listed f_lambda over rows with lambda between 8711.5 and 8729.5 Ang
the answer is 22.35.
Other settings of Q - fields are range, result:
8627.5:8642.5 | 23.07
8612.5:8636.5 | 22.13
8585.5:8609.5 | 22.89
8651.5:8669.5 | 17.36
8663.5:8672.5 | 17.45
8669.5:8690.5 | 20.54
